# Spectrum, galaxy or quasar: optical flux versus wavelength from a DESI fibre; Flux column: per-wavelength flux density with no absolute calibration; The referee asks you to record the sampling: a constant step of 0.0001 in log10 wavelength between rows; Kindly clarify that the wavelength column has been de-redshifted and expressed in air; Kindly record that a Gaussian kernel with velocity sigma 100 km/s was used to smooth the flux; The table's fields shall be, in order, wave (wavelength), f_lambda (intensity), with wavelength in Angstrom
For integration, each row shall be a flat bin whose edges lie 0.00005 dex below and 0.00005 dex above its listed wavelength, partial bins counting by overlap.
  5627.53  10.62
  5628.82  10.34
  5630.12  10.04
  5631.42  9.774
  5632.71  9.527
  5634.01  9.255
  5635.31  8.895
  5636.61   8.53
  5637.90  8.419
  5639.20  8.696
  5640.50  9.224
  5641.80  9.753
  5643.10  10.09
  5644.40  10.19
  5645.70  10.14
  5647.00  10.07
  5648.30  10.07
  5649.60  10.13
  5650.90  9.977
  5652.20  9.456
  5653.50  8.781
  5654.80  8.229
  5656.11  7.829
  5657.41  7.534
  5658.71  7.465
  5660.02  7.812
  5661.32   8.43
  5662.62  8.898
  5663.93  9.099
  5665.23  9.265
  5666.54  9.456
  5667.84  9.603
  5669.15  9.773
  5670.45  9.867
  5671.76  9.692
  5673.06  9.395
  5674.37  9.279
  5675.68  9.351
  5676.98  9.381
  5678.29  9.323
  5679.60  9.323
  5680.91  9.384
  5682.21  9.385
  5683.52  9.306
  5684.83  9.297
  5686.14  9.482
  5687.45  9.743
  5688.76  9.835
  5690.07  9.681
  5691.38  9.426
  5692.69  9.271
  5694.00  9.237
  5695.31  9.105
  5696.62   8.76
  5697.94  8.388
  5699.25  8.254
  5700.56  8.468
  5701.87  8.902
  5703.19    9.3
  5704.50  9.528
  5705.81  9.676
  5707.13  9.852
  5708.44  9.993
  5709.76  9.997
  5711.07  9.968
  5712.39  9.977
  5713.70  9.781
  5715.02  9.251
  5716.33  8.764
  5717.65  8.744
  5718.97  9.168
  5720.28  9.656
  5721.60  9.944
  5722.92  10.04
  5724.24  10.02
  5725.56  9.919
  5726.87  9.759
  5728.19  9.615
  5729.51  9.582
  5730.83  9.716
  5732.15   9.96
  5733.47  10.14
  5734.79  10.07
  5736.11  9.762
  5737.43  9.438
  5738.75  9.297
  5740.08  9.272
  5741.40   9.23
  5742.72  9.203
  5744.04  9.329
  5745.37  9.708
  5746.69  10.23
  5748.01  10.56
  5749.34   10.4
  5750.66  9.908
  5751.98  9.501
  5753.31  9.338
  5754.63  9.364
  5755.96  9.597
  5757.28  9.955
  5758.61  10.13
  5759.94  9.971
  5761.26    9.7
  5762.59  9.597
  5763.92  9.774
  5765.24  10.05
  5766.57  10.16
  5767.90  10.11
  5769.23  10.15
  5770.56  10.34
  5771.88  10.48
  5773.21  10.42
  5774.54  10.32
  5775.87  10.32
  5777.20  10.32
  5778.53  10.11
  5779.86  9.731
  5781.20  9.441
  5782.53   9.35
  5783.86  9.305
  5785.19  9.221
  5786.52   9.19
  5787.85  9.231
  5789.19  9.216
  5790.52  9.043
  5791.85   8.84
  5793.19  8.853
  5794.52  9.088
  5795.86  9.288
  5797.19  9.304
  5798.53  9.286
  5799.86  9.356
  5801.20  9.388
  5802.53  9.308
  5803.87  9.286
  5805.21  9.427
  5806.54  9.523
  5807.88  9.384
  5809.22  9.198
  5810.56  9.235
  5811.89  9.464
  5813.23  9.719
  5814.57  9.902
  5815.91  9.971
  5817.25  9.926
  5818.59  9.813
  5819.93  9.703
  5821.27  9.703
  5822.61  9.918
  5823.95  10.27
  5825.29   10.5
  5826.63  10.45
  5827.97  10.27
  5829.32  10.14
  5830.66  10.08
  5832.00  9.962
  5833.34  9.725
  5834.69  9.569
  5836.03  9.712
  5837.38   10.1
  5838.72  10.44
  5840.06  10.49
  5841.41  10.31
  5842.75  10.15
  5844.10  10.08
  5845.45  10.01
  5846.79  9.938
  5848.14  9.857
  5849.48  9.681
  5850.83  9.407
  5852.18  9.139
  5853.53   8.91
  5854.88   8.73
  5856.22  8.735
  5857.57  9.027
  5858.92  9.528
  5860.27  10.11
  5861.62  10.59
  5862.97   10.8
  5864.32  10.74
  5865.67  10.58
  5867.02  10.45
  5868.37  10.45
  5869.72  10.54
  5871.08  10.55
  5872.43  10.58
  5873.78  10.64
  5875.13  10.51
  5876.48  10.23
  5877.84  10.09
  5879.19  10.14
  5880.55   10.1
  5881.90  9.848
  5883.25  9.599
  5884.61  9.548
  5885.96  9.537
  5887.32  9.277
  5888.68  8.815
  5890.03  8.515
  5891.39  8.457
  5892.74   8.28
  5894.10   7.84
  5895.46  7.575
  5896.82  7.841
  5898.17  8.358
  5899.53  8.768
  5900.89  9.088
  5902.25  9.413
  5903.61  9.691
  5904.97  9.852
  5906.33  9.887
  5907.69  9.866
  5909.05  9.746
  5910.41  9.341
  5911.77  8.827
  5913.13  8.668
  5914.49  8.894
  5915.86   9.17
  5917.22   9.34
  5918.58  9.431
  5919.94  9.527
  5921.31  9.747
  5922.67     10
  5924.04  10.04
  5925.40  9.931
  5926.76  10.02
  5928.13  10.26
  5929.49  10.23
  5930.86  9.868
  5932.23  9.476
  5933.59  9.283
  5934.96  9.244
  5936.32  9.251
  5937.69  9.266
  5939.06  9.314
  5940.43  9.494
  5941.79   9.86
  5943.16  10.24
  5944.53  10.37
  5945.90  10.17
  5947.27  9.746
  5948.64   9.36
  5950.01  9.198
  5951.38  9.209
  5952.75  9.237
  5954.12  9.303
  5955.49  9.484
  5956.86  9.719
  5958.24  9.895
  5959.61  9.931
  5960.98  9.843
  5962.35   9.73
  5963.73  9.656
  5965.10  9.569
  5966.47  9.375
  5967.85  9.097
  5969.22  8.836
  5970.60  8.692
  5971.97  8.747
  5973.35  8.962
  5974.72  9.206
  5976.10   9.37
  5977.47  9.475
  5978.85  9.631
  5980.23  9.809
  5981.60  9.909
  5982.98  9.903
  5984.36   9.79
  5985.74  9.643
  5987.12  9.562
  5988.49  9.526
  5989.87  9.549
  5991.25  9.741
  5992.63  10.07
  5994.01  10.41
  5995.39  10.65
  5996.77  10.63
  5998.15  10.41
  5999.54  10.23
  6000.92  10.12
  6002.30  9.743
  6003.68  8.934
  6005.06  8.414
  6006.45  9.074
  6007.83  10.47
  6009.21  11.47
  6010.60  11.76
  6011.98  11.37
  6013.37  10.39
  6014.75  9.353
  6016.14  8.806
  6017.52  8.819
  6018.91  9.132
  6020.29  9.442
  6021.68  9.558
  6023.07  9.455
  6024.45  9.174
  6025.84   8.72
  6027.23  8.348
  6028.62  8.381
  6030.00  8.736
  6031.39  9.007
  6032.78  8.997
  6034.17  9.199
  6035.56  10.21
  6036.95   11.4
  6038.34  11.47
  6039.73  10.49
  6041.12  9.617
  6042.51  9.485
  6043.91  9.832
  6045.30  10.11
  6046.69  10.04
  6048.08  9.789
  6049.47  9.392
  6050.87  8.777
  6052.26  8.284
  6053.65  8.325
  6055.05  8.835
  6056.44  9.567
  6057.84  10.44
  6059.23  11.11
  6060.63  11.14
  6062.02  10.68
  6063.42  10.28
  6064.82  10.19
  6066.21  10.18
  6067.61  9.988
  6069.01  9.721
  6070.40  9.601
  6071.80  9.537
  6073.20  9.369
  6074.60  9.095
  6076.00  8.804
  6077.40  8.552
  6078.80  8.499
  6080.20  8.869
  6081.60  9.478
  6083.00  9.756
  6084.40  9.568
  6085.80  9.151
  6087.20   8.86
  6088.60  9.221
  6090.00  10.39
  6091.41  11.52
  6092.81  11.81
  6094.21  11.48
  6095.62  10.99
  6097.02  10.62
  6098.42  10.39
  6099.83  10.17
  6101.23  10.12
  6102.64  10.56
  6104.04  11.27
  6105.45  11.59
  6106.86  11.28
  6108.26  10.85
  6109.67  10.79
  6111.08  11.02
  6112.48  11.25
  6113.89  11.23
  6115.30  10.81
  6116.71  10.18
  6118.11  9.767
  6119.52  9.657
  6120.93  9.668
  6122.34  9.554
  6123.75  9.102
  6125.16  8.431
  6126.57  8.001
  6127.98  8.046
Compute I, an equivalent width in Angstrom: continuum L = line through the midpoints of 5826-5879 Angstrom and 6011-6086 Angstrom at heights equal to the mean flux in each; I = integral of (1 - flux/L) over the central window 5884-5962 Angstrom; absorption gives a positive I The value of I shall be 3.9 Angstrom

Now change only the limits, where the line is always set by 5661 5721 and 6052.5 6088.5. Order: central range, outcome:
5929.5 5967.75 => -0.4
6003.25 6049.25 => -0.7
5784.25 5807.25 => 0.4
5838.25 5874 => -2.1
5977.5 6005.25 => -1.0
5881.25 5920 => 1.7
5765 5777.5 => -1.2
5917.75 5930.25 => -0.6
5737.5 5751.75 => -0.5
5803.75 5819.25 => -0.3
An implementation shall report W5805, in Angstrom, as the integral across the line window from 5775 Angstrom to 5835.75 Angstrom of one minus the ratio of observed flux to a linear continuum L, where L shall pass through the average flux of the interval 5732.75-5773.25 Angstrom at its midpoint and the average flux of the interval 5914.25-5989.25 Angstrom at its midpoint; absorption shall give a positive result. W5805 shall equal 1.0 Angstrom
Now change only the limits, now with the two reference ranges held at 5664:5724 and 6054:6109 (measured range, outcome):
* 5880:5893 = 0.7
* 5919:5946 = 0.1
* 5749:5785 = -1.4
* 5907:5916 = 0.5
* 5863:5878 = -1.2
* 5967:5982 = 1.0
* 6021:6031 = 1.1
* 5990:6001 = -0.4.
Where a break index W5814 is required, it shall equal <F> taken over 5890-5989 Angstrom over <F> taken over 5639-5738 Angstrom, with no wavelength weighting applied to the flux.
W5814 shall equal 1.00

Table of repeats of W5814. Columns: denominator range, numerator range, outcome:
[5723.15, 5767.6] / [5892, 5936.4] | 0.95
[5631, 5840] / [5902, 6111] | 1.02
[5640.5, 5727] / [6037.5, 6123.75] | 1.08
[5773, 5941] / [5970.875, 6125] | 1.03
